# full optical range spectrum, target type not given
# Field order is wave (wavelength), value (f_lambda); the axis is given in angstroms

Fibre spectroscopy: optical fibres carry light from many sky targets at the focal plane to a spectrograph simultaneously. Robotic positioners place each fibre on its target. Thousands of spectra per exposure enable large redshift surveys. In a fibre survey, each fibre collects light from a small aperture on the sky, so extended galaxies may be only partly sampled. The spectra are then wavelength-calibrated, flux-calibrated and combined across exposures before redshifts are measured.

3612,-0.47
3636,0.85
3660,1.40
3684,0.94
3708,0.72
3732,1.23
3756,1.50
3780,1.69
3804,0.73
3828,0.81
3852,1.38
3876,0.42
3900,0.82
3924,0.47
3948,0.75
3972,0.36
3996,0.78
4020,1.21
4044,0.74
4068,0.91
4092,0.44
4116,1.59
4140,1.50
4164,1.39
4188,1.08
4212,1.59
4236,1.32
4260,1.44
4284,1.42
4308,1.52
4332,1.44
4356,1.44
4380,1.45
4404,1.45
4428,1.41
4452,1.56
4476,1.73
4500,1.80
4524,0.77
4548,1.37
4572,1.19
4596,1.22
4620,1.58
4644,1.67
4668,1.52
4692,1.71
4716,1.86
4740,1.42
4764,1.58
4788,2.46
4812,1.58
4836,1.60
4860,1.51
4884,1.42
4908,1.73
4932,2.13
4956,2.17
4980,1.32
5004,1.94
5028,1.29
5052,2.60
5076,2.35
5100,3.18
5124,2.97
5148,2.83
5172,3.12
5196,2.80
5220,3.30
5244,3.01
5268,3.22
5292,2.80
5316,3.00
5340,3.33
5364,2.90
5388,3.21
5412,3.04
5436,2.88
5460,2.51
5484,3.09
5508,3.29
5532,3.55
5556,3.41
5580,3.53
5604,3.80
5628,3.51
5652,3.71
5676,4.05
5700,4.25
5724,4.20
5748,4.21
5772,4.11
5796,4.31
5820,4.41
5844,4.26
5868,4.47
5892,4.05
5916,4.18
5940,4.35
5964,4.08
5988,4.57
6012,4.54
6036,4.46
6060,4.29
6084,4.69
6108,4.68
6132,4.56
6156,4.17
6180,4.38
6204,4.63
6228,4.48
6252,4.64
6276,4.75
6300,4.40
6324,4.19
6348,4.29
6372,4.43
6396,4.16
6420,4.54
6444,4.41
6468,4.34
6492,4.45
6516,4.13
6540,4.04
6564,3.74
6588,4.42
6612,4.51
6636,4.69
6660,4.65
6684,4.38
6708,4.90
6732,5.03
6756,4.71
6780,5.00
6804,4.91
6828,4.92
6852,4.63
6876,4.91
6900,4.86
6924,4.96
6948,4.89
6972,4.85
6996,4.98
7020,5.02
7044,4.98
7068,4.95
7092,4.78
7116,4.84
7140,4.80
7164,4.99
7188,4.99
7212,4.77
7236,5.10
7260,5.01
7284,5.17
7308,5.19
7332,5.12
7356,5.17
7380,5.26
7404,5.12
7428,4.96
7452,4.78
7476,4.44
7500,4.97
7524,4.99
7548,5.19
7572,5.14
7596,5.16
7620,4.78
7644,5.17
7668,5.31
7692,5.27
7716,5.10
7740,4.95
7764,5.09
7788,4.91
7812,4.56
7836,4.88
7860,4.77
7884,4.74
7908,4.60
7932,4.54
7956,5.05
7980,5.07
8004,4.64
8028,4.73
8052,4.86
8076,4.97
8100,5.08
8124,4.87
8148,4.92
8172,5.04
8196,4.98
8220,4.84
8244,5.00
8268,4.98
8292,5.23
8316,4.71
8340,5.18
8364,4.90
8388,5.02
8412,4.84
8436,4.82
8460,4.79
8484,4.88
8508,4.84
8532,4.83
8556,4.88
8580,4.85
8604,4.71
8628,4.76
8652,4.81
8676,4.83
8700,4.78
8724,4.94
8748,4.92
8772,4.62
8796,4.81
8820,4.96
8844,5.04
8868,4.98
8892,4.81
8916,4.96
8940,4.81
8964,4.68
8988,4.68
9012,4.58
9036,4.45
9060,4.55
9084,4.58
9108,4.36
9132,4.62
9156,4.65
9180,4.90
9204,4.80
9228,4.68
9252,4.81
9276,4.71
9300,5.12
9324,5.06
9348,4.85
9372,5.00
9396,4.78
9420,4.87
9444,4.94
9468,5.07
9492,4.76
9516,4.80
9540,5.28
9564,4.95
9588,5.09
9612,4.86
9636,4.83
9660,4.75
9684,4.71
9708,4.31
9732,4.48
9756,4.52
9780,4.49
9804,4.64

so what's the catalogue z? 0.267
